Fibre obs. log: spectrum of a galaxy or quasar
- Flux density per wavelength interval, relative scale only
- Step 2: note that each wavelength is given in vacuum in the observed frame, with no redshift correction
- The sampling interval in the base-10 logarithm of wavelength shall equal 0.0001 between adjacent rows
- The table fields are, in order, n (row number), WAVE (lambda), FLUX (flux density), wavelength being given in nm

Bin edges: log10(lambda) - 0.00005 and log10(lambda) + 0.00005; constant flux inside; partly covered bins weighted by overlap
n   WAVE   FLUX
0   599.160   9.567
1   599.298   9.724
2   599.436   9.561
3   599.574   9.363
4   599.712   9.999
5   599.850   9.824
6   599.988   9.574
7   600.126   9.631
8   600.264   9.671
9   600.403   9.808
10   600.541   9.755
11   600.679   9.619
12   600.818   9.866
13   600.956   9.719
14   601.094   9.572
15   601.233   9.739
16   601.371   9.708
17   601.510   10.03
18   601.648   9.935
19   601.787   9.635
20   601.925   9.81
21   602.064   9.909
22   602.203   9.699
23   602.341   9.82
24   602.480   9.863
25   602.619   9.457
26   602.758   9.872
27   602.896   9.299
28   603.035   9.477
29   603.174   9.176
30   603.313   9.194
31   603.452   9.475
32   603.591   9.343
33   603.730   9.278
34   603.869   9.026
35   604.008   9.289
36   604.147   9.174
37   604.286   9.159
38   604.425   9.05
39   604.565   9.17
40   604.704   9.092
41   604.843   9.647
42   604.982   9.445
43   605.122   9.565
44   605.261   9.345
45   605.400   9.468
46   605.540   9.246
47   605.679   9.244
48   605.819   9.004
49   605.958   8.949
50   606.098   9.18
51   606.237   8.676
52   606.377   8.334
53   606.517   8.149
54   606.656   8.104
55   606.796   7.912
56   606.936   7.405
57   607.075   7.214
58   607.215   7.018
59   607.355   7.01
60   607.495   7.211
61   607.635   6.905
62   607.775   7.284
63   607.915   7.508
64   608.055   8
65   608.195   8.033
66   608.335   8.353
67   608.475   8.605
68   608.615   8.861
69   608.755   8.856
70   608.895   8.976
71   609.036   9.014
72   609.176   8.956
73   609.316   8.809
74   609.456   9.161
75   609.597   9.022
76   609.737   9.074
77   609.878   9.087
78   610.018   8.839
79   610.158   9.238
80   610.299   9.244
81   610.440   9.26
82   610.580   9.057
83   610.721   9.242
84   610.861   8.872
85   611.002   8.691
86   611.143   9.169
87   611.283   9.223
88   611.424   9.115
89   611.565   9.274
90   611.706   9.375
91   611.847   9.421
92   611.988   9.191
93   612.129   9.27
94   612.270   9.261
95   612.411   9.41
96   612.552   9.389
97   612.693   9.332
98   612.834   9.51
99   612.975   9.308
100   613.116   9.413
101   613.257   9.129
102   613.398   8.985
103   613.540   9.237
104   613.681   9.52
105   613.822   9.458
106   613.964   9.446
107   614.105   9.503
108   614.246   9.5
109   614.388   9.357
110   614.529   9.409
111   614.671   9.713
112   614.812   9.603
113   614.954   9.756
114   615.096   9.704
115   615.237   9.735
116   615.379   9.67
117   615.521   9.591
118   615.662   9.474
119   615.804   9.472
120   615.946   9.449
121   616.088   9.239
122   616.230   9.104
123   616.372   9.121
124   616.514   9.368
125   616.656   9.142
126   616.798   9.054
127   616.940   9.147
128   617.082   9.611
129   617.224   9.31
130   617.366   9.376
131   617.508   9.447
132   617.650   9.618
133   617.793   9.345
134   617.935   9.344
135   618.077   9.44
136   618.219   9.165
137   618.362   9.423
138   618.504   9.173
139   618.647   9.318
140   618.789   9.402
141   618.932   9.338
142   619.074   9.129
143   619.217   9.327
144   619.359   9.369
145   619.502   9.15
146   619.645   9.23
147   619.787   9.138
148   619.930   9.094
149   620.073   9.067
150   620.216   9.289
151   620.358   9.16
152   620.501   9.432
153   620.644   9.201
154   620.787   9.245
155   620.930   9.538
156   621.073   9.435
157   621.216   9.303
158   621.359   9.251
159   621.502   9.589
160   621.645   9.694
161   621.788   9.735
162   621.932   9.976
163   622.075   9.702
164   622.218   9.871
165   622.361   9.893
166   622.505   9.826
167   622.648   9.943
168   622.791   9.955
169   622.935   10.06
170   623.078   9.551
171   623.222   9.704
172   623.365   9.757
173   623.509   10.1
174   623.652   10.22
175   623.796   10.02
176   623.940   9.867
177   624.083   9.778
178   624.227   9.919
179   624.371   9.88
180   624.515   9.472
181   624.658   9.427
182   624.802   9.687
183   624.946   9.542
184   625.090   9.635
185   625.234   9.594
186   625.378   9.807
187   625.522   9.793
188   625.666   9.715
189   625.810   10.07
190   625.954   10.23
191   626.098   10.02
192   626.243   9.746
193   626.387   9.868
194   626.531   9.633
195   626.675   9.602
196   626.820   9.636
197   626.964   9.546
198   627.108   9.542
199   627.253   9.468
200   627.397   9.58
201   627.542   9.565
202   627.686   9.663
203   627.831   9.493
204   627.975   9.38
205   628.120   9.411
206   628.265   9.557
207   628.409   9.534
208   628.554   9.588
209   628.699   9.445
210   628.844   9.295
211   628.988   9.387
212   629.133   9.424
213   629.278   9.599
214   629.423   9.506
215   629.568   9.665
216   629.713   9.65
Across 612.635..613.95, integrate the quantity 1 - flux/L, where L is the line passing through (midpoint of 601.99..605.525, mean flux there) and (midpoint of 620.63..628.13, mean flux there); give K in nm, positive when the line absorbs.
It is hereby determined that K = 0.030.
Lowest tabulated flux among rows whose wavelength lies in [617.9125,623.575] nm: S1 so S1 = 9.067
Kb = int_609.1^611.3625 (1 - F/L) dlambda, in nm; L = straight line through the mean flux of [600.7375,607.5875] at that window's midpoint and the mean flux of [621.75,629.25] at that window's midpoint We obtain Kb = 0.05 nm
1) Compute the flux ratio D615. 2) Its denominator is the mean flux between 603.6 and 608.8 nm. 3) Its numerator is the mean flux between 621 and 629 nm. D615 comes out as 1.14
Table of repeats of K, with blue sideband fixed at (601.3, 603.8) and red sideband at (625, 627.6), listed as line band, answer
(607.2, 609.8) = 0.37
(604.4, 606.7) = 0.14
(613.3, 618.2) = 0.13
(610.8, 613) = 0.09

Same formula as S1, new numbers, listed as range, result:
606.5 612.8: 6.905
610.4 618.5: 8.691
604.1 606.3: 8.676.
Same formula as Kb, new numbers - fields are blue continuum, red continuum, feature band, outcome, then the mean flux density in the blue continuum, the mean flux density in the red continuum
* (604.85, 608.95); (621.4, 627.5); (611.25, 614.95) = -0.21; 8.36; 9.77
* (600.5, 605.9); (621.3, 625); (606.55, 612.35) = 0.60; 9.49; 9.79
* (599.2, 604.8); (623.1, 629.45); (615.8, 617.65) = 0.06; 9.56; 9.67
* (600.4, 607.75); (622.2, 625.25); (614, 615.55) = -0.02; 9.08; 9.81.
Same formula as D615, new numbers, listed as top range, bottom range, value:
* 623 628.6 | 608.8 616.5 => 1.05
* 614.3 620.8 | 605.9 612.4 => 1.09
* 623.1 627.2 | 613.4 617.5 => 1.04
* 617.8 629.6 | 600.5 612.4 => 1.06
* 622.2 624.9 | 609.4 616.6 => 1.06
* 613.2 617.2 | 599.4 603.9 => 0.98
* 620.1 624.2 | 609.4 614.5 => 1.05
